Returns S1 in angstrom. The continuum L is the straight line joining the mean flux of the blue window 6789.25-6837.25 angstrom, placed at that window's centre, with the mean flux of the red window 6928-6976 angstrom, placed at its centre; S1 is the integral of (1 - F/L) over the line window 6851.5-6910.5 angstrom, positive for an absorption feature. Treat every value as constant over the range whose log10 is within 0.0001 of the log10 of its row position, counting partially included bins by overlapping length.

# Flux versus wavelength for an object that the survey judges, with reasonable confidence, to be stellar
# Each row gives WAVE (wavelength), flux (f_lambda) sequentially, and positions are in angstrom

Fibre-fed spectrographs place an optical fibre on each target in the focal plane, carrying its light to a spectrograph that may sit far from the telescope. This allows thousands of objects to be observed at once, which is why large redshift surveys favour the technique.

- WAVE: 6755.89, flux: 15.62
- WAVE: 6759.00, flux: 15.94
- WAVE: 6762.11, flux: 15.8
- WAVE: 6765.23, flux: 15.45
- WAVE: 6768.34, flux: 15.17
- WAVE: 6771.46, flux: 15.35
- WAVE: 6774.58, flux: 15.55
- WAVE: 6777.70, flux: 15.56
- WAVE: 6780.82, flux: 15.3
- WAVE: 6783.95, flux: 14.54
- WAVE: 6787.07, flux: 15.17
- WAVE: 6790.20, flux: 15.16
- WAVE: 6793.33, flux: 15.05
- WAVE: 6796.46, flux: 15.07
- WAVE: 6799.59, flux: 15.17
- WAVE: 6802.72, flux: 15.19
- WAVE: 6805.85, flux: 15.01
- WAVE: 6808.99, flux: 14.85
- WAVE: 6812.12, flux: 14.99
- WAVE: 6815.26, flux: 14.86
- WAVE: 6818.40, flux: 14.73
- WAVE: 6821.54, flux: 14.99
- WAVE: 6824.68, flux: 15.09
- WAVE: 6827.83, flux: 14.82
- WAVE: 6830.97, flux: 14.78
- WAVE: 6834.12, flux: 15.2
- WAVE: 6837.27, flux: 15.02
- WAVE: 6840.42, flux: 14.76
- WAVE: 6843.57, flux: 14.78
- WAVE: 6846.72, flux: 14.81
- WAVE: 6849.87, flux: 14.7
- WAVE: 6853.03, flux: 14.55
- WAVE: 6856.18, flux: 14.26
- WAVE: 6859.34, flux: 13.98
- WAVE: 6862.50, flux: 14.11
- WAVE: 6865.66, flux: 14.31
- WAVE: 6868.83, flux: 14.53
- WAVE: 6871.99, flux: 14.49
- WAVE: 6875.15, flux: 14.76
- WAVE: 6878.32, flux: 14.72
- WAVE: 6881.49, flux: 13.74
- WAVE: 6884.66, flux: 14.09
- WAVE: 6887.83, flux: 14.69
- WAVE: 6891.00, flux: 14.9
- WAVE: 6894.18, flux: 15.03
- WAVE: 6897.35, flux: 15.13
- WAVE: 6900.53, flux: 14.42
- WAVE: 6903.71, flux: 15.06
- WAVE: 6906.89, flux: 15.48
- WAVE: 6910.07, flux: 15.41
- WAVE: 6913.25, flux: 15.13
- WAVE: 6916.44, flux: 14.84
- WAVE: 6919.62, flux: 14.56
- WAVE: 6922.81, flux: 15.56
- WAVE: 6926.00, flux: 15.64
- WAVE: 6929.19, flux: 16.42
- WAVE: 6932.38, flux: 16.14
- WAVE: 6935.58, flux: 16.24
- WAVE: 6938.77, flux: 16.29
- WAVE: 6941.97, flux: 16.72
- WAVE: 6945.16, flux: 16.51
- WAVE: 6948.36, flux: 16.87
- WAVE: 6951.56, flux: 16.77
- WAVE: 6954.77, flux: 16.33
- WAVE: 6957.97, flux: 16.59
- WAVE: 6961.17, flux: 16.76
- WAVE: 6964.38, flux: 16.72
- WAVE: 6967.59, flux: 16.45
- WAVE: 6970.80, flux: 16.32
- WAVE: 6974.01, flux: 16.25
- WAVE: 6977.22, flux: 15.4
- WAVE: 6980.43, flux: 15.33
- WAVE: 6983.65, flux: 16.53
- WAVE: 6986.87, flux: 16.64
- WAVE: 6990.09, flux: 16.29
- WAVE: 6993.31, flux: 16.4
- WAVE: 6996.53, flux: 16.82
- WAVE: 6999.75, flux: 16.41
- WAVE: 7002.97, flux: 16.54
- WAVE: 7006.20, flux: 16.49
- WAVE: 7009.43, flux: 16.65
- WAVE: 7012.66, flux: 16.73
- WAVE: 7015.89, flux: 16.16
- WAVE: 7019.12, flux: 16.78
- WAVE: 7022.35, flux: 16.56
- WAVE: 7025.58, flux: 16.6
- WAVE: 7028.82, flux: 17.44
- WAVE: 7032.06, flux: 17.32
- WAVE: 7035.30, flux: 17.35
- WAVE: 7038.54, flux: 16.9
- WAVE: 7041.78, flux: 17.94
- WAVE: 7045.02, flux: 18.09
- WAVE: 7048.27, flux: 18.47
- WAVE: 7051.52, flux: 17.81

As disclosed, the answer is 4.2 angstrom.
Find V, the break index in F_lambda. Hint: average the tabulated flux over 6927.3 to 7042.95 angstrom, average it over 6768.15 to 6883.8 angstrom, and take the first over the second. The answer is 1.12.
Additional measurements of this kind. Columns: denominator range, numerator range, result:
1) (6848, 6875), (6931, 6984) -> 1.14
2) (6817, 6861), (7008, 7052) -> 1.17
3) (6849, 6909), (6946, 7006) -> 1.13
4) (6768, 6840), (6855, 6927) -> 0.98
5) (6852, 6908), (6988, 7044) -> 1.15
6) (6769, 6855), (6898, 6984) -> 1.06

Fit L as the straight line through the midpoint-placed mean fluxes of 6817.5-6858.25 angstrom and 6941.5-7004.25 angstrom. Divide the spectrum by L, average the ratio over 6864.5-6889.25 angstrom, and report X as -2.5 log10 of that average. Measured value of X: 0.06 mag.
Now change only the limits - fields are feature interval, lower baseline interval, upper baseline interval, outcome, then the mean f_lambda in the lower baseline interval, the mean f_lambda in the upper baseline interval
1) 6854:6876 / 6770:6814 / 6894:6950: 0.079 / 15.1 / 15.7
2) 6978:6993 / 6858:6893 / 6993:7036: 0.005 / 14.4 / 16.7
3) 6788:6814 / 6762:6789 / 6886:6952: 0.020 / 15.3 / 15.6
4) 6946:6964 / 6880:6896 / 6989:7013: -0.064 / 14.5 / 16.5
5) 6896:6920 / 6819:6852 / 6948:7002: 0.046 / 14.9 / 16.4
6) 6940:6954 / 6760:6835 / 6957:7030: -0.035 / 15.1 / 16.5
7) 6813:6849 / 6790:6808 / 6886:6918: 0.013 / 15.1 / 15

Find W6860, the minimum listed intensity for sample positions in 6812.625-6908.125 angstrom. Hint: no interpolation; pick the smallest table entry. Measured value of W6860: 13.74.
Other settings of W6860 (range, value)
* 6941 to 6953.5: 16.51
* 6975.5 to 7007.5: 15.33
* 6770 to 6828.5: 14.54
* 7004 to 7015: 16.49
